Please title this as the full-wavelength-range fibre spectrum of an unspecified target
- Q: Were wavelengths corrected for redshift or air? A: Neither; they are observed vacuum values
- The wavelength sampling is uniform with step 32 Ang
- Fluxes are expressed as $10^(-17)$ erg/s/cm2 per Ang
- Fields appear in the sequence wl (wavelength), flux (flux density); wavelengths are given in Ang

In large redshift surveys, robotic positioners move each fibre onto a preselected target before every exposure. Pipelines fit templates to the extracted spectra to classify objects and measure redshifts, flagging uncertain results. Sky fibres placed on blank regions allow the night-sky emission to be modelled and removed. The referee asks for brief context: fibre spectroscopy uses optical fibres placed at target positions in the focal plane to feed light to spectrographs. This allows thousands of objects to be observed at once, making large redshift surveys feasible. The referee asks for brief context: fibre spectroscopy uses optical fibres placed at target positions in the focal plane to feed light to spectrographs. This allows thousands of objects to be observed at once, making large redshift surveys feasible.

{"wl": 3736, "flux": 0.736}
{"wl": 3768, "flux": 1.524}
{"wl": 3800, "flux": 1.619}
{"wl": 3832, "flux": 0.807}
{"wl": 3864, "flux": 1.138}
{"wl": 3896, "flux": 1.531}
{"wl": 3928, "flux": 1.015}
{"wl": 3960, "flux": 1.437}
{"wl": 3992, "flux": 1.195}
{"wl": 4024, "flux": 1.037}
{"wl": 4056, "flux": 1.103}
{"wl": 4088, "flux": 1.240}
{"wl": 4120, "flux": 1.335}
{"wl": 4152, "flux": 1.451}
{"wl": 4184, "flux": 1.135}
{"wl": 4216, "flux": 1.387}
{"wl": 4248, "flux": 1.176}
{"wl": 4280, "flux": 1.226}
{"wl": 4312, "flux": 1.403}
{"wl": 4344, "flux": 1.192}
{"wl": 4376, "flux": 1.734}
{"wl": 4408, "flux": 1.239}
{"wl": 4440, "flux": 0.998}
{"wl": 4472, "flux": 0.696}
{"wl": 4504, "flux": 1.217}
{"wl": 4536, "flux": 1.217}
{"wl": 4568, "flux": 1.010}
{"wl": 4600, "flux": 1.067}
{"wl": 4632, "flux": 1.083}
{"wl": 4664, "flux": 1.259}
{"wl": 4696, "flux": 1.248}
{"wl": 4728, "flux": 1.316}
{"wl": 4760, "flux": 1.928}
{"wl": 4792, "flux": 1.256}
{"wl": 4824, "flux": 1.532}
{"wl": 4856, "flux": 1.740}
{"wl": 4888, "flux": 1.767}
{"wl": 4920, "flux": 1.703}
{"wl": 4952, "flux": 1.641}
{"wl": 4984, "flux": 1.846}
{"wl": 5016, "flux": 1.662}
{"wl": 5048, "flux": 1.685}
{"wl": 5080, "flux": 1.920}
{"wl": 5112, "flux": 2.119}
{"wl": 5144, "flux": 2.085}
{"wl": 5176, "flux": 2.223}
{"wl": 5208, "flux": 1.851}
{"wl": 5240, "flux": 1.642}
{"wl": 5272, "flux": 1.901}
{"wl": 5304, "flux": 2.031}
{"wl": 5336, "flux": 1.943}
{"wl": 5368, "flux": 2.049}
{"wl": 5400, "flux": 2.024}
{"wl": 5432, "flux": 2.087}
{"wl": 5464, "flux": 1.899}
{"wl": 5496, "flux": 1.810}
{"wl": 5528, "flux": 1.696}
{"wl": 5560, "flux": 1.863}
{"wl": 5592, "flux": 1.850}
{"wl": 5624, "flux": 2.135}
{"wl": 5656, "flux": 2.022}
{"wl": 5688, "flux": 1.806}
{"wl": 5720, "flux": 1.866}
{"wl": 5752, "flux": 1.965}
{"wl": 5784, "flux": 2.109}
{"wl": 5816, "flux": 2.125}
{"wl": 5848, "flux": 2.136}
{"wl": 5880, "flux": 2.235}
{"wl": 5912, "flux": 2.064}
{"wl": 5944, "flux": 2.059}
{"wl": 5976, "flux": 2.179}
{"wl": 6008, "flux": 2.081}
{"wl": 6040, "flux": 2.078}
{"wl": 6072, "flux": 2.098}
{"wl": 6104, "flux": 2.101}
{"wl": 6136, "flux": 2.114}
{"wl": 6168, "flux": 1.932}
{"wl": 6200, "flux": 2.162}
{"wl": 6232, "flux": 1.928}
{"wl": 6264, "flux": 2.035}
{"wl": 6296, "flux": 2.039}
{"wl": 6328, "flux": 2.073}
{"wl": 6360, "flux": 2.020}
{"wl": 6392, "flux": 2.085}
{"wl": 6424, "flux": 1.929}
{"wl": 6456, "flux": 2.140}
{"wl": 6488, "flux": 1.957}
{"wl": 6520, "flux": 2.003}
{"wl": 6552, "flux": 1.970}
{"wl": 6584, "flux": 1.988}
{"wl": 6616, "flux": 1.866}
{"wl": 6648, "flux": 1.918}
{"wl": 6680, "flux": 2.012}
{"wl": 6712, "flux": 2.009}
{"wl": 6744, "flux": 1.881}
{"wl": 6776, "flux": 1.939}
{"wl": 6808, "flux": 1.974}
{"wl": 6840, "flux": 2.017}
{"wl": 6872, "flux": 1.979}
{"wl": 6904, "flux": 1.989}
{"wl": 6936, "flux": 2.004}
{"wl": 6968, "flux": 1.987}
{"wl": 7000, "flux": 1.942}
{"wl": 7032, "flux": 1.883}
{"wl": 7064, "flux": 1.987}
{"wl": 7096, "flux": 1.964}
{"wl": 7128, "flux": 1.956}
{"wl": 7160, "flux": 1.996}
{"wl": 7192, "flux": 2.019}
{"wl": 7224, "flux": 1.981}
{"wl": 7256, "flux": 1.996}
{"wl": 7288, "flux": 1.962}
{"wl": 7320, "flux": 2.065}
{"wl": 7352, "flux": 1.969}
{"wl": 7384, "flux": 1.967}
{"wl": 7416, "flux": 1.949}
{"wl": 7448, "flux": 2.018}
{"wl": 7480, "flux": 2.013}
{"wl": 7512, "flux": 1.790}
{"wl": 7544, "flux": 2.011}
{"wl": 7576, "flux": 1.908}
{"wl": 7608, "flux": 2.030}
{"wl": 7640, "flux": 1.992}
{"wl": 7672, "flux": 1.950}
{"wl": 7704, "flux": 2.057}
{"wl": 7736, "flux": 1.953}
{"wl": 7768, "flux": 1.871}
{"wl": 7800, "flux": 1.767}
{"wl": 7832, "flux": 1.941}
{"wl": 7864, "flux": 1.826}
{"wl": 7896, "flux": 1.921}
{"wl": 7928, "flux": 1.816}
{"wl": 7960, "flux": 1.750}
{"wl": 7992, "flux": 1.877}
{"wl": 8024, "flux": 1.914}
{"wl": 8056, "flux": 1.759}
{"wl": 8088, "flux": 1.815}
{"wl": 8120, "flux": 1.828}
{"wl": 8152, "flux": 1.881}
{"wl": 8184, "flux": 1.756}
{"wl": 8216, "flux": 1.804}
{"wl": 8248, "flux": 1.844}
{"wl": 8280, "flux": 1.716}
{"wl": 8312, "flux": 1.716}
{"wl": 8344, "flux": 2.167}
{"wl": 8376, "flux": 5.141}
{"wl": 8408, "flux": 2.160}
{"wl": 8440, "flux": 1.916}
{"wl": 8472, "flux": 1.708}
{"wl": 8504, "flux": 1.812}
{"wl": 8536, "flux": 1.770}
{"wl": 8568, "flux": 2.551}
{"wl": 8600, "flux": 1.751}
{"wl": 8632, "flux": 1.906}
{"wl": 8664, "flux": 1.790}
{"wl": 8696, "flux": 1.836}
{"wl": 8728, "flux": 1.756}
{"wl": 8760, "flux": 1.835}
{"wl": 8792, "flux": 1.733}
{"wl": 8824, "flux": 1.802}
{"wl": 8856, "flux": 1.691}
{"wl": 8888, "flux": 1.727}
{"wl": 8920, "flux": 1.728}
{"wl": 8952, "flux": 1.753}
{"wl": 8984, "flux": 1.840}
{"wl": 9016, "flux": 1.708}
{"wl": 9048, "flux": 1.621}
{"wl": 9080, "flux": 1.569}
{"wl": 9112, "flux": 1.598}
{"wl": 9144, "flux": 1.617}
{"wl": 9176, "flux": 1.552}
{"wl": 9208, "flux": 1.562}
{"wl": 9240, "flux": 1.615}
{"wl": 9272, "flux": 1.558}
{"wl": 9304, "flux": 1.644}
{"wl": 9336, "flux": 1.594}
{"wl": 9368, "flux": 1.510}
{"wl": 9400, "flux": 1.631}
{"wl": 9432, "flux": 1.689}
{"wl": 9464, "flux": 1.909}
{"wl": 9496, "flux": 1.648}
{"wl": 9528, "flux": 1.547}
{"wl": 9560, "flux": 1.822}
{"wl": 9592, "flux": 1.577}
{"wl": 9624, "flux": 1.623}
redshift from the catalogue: 0.274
